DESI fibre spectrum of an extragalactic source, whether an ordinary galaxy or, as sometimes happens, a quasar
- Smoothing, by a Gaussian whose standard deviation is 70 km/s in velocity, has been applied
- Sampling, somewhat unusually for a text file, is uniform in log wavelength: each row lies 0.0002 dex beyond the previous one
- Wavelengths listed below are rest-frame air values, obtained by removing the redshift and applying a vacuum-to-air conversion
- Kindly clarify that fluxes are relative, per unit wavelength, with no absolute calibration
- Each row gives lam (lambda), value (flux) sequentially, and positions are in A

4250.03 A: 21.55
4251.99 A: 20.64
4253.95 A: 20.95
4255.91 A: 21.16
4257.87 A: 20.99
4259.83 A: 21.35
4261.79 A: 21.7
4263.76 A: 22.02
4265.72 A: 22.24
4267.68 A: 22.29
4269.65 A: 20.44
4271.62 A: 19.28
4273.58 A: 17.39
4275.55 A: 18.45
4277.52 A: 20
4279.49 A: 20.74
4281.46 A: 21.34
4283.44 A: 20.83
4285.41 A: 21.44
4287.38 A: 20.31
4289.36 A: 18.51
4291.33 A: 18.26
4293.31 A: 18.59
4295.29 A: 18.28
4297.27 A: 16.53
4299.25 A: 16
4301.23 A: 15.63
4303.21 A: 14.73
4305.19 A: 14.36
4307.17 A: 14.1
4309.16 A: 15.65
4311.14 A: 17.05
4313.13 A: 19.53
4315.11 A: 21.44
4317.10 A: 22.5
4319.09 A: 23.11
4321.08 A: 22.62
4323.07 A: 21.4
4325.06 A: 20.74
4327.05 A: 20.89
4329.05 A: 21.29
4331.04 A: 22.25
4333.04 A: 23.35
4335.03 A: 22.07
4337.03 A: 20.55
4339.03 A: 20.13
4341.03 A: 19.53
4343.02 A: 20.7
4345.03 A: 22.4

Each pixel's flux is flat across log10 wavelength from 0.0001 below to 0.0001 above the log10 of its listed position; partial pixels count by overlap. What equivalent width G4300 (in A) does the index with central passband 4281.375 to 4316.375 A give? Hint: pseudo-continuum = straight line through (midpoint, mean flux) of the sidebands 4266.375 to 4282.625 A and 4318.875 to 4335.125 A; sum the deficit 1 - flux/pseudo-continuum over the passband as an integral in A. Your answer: 5.1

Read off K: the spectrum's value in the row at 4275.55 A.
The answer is 18.45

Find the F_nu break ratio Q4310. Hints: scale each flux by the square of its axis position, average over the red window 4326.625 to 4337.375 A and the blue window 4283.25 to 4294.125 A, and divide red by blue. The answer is 1.14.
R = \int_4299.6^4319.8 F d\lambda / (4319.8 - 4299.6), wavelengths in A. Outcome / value 17.7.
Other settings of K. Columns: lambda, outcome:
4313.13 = 19.53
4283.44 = 20.83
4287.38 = 20.31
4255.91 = 21.16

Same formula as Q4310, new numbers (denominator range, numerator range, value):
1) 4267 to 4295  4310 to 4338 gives 1.10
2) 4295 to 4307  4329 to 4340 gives 1.40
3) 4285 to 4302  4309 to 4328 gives 1.16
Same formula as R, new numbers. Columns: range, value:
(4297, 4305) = 15.5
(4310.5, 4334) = 21.4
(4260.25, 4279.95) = 20.5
